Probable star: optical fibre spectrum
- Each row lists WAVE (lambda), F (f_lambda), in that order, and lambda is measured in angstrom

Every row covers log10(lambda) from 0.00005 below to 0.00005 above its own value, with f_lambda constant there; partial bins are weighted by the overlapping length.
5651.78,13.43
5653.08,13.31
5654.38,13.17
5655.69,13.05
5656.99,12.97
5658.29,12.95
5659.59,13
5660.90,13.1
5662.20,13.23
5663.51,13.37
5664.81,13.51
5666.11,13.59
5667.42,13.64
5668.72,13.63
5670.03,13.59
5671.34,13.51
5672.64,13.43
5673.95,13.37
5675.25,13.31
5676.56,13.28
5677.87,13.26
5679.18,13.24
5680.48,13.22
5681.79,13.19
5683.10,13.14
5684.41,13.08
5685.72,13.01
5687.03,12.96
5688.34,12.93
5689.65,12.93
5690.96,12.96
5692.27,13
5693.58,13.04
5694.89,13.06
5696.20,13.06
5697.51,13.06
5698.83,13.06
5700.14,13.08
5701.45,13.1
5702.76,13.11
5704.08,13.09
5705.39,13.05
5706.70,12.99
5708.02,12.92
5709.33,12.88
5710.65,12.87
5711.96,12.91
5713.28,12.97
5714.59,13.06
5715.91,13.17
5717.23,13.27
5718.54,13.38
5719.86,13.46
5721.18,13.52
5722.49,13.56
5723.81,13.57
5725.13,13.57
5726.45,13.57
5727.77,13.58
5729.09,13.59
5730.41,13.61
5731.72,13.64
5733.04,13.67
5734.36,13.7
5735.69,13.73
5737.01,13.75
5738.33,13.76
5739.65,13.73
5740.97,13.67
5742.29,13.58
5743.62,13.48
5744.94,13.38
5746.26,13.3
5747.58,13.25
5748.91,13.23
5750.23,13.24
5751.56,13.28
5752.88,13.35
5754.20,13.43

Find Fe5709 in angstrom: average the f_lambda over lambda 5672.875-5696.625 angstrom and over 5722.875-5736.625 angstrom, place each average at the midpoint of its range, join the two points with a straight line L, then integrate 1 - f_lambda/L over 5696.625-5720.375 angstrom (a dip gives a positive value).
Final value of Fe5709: 0.5 angstrom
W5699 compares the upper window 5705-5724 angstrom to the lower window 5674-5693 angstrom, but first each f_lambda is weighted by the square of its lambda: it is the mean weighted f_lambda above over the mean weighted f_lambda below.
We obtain 1.01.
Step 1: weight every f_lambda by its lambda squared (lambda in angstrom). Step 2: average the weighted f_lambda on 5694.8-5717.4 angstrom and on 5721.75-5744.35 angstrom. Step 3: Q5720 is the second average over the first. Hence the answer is 1.1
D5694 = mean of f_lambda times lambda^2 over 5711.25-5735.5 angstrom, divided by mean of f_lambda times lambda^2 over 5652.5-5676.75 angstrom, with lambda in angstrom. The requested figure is 1.03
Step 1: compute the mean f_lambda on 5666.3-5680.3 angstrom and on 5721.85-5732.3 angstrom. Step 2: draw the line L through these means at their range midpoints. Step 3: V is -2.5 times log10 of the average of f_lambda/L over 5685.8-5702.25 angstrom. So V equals 0.038 mag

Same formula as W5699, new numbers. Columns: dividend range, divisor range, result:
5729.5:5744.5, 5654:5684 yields 1.05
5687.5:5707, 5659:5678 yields 0.98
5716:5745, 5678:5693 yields 1.06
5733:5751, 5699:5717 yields 1.05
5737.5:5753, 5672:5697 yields 1.05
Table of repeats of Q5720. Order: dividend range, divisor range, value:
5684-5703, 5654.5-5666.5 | 1.00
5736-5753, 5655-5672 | 1.04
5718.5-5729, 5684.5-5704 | 1.05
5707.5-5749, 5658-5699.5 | 1.03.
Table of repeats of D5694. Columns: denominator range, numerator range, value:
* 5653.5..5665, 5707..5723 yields 1.02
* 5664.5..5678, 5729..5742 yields 1.04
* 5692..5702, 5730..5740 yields 1.06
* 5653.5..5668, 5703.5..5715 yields 1.00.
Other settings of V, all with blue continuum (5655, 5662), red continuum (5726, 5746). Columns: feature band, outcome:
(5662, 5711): 0.01 mag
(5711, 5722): 0.02 mag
